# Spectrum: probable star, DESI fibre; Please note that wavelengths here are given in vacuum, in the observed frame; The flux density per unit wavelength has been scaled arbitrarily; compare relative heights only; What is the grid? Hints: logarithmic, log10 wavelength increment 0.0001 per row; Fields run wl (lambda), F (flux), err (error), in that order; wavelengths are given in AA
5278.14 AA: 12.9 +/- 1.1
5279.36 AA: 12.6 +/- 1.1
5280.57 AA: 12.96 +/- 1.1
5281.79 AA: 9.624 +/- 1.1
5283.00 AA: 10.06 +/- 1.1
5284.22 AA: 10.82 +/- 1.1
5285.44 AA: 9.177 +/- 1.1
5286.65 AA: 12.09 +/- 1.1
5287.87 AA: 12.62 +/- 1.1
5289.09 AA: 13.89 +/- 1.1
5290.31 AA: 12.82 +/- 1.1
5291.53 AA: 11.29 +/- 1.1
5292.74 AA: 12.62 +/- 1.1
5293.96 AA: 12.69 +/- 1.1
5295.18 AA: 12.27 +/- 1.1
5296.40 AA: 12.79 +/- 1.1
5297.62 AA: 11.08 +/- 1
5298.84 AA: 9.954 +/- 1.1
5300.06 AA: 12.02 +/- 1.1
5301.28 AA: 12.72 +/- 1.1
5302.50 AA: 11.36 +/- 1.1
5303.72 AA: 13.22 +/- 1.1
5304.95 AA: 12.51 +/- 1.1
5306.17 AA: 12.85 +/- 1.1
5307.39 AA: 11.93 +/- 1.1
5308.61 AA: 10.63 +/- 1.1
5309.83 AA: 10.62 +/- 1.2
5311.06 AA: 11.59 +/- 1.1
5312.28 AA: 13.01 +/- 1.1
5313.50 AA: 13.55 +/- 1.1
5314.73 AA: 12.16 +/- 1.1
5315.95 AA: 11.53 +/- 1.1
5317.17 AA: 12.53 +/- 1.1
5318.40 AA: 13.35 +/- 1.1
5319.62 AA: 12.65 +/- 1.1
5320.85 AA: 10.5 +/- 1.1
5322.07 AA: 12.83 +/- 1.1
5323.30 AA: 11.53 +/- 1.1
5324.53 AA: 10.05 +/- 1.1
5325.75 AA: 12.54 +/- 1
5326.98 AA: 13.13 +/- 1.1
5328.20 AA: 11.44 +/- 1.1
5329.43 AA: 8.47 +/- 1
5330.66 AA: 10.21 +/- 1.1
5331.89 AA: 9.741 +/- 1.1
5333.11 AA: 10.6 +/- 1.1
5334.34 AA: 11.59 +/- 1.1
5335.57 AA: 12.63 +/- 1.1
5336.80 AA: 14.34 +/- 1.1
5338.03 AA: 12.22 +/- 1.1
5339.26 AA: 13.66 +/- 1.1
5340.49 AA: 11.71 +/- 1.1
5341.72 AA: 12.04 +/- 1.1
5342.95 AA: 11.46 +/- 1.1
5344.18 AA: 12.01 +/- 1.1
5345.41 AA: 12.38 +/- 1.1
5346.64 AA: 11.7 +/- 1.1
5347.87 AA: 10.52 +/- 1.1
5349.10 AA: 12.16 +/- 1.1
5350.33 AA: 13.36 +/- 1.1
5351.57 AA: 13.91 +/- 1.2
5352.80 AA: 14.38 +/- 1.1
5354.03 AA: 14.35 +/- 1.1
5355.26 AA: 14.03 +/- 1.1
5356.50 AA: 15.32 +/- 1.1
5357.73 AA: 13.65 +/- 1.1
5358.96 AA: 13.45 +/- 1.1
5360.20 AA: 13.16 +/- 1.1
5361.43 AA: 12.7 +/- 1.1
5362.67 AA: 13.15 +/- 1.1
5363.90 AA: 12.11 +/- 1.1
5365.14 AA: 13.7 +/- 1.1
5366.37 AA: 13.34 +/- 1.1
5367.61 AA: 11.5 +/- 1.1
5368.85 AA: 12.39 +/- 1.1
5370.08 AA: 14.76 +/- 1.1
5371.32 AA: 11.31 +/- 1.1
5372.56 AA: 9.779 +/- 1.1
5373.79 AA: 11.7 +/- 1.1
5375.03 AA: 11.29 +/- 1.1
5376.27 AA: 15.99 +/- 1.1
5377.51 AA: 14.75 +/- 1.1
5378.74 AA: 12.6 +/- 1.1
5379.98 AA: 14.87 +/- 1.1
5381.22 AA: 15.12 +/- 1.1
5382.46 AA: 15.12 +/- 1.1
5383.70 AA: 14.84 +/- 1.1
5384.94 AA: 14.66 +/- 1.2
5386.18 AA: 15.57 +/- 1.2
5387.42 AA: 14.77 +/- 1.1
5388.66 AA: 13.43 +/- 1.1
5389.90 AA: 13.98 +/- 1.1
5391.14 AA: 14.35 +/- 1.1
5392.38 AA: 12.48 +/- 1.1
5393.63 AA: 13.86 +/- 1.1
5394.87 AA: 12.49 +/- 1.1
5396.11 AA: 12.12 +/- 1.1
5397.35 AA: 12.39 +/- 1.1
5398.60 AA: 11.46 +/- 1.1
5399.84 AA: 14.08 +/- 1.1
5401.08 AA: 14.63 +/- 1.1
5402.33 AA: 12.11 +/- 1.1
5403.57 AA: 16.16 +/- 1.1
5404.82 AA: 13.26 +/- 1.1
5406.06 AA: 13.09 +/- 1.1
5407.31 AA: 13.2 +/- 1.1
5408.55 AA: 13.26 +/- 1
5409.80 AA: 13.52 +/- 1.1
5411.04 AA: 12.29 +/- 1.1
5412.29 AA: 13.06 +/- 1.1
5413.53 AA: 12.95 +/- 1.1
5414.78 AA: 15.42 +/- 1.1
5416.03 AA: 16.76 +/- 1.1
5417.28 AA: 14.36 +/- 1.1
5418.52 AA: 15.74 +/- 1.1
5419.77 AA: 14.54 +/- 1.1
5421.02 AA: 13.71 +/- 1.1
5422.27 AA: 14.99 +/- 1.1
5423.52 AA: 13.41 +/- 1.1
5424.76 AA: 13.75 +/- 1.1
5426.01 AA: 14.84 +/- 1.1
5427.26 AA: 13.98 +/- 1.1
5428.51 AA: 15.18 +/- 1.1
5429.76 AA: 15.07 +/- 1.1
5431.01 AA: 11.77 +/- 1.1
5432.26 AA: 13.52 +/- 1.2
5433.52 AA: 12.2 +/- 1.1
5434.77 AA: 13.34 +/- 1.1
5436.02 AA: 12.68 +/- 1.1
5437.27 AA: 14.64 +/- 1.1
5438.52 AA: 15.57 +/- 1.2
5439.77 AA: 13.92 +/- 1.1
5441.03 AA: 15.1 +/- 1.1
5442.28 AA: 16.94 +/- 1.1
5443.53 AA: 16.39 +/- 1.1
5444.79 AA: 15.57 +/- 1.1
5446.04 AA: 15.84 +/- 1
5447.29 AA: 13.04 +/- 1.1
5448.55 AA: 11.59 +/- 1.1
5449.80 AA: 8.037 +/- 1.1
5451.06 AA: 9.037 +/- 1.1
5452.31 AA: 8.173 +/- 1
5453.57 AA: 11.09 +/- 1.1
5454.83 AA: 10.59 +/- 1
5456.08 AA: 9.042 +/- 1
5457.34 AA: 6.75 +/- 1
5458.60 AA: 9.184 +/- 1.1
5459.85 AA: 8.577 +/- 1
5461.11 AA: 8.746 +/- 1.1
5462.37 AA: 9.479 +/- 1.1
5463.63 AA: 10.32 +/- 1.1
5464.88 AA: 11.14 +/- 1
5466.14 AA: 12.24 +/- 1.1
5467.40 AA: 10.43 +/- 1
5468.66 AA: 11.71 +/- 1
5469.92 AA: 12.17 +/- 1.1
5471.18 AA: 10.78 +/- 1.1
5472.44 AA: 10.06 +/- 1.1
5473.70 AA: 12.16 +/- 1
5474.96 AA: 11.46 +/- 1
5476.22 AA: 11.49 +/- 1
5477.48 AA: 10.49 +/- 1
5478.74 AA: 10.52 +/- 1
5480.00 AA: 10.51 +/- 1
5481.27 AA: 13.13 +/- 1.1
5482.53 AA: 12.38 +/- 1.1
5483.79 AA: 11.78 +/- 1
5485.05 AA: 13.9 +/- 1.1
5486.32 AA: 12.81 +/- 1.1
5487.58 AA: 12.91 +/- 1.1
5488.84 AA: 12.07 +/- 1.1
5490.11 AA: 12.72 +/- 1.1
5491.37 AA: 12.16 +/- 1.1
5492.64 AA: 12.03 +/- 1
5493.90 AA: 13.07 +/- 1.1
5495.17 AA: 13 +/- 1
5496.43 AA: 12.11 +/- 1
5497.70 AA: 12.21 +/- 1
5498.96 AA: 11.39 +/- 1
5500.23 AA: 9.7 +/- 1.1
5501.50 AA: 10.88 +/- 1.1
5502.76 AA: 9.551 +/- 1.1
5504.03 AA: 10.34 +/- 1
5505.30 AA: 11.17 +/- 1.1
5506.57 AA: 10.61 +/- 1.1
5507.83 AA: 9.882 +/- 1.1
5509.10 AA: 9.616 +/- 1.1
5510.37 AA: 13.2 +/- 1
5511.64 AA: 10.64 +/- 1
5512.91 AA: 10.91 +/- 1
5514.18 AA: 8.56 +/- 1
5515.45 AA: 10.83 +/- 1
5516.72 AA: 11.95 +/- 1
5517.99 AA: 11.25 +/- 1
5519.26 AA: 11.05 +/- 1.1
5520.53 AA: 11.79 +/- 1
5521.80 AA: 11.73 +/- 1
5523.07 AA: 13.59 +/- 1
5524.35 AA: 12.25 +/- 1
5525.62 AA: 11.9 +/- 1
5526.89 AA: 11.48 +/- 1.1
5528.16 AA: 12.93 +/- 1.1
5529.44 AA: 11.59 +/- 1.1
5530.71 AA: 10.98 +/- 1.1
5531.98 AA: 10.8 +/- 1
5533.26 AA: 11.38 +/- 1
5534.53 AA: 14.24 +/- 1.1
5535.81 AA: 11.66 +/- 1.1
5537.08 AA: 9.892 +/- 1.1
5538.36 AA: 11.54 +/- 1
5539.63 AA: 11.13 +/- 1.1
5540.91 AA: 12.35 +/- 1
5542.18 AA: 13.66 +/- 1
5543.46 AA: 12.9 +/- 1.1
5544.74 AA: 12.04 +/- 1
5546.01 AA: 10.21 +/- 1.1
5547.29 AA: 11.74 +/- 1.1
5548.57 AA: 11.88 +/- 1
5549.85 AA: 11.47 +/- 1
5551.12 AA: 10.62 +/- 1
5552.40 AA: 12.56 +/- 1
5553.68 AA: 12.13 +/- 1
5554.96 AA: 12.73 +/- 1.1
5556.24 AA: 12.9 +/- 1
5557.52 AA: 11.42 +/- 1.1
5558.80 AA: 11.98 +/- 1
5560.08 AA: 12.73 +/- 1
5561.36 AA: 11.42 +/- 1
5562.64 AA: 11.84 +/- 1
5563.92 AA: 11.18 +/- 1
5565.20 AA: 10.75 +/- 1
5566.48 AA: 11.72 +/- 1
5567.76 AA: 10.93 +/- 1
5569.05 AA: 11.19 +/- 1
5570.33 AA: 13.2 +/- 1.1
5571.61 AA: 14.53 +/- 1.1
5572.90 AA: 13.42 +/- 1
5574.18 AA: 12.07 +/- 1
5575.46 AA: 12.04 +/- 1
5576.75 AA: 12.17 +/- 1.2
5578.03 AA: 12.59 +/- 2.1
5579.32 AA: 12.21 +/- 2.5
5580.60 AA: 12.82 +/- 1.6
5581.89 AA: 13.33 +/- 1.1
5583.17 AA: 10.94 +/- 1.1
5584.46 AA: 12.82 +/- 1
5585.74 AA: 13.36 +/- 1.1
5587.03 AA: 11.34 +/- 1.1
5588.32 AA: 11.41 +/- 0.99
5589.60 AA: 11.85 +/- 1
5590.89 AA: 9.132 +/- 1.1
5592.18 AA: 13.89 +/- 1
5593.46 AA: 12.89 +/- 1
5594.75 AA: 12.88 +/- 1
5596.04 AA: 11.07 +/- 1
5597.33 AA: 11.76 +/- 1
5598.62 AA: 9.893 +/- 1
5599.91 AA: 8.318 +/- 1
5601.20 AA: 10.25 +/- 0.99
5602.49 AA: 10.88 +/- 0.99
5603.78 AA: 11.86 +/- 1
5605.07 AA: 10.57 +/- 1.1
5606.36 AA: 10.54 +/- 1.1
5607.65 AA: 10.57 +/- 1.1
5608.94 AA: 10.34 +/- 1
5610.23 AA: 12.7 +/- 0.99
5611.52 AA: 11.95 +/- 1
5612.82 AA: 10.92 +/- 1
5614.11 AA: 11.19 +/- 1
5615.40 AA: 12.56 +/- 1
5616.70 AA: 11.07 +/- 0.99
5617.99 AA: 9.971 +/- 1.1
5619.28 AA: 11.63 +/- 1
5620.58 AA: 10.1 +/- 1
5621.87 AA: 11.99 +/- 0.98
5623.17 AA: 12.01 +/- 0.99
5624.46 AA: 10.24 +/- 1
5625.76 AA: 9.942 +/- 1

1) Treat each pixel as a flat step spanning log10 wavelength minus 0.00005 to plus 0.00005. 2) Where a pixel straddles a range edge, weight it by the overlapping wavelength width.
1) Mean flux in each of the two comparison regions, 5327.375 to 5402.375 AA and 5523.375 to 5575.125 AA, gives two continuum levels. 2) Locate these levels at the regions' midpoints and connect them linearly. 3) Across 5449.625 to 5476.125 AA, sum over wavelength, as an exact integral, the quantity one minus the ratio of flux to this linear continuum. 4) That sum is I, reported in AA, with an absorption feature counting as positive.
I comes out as 4.9 AA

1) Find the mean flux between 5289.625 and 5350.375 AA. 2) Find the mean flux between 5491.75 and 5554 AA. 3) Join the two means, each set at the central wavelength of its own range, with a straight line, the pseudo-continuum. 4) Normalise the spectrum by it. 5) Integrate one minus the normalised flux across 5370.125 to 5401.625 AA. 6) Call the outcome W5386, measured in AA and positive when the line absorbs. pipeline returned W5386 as -4.6 AA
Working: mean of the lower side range 11.9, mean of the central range 13.5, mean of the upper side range 11.5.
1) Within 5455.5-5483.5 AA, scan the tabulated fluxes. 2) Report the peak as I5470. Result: 13.13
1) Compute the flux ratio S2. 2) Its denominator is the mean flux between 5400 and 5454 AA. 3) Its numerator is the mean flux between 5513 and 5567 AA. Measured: 0.86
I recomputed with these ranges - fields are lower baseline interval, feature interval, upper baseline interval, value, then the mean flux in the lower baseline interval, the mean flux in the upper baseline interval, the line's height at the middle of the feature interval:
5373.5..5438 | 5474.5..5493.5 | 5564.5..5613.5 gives 1.3 AA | 13.8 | 11.7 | 12.9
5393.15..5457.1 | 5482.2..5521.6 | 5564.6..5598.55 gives 3.9 AA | 13.4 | 12.1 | 12.8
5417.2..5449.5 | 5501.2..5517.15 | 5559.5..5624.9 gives 2.9 AA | 14.2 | 11.6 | 13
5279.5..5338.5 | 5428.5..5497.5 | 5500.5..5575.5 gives -1.7 AA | 11.8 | 11.6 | 11.7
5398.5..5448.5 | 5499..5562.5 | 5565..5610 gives 5.2 AA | 14.1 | 11.7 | 12.6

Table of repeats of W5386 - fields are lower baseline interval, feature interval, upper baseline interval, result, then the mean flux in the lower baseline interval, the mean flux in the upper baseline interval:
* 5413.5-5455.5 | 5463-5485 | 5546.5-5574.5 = 2.9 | 13.6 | 12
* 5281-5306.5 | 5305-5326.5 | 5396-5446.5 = 0.4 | 11.8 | 14.1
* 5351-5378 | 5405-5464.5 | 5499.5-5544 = -2.1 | 13.2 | 11.4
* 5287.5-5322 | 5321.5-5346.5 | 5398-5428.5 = 1.8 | 12.2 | 14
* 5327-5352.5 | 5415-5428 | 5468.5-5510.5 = -3.3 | 11.9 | 11.6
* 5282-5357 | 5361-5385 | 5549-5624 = -2.5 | 12.1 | 11.7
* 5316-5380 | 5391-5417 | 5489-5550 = -2.8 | 12.5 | 11.5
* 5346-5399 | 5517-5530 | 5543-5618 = 0.2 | 13.3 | 11.7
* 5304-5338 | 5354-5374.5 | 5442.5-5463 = -2.5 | 11.8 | 10.8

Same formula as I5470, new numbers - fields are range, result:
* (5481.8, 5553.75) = 14.24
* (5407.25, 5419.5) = 16.76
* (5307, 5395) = 15.99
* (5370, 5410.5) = 16.16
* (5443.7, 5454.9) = 15.84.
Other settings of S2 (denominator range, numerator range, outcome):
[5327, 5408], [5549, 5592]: 0.93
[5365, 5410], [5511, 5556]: 0.87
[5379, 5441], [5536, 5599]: 0.86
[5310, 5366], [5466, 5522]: 0.92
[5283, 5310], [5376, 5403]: 1.17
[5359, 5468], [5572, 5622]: 0.89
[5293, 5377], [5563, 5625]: 0.94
